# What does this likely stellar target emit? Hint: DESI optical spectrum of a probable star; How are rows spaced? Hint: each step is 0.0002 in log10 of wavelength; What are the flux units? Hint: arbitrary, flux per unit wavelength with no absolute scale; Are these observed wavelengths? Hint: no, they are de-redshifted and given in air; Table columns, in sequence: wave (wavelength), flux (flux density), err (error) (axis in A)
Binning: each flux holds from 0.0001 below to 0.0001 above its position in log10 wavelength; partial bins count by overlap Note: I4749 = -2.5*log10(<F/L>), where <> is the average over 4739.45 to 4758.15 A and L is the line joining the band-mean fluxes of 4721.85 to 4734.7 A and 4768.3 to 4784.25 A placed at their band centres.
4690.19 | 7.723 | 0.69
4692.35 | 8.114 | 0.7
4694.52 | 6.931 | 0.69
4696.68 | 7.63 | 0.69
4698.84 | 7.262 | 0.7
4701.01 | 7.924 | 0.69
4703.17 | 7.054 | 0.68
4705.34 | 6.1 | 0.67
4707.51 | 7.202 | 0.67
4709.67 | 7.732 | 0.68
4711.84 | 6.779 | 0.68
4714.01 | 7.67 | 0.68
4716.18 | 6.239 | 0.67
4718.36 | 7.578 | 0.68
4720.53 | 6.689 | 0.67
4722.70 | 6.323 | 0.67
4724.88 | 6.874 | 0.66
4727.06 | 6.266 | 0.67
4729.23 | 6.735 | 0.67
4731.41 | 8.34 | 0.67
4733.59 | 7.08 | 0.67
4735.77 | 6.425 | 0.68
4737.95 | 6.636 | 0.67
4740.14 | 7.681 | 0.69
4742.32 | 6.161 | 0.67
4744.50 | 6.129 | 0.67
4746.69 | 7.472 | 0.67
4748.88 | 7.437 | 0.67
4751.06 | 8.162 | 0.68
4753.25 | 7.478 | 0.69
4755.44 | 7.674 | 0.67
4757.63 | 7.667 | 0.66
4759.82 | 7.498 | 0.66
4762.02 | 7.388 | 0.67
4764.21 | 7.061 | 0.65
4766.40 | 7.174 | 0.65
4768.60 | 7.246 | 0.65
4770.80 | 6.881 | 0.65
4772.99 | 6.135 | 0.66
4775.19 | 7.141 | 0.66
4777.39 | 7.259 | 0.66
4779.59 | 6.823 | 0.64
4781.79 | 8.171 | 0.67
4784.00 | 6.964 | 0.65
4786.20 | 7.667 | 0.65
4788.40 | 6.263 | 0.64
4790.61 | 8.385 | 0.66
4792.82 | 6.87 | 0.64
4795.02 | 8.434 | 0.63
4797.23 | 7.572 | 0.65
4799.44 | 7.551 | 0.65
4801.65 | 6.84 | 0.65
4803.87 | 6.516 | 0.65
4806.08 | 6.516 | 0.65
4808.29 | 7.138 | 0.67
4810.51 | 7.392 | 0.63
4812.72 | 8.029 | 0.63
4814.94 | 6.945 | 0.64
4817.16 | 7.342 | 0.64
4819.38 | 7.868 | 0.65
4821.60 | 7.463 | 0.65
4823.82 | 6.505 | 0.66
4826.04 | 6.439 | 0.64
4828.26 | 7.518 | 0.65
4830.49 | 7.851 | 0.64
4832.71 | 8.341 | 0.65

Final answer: -0.05 mag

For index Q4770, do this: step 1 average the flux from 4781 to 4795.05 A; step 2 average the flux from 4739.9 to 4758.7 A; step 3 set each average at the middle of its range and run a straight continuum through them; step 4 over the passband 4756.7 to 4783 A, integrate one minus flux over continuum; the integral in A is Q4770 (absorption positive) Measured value 0.65 A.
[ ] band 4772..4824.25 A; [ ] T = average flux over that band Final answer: 7.25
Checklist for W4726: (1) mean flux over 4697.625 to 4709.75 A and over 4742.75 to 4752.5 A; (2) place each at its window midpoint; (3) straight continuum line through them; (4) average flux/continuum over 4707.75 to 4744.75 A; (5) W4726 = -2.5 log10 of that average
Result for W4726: 0.04 mag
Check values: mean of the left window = 7.18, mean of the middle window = 6.93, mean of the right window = 7.23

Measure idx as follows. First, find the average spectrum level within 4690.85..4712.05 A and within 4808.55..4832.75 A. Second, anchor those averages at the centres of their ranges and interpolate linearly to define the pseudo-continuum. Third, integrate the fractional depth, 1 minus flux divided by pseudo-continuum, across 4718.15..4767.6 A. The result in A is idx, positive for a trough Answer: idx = 1.4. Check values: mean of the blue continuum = 7.3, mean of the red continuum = 7.38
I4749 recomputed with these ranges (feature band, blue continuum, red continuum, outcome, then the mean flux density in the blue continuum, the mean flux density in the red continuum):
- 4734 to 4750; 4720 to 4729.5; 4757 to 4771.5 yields 0.00 mag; 6.56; 7.27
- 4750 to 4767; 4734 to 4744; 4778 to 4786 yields -0.08 mag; 6.72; 7.35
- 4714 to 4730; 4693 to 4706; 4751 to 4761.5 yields 0.10 mag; 7.21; 7.63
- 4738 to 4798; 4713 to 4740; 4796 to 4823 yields -0.03 mag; 6.93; 7.26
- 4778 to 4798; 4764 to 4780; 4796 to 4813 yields -0.06 mag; 6.97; 7.16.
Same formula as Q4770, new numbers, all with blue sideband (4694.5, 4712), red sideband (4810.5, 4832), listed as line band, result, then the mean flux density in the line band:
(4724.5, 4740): 0.6 A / 6.96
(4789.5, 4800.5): -0.7 A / 7.76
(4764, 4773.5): 0.5 A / 6.93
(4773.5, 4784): 0.1 A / 7.24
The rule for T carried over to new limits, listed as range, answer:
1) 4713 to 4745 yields 6.87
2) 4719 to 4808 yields 7.14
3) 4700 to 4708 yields 7.05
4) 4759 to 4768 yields 7.27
